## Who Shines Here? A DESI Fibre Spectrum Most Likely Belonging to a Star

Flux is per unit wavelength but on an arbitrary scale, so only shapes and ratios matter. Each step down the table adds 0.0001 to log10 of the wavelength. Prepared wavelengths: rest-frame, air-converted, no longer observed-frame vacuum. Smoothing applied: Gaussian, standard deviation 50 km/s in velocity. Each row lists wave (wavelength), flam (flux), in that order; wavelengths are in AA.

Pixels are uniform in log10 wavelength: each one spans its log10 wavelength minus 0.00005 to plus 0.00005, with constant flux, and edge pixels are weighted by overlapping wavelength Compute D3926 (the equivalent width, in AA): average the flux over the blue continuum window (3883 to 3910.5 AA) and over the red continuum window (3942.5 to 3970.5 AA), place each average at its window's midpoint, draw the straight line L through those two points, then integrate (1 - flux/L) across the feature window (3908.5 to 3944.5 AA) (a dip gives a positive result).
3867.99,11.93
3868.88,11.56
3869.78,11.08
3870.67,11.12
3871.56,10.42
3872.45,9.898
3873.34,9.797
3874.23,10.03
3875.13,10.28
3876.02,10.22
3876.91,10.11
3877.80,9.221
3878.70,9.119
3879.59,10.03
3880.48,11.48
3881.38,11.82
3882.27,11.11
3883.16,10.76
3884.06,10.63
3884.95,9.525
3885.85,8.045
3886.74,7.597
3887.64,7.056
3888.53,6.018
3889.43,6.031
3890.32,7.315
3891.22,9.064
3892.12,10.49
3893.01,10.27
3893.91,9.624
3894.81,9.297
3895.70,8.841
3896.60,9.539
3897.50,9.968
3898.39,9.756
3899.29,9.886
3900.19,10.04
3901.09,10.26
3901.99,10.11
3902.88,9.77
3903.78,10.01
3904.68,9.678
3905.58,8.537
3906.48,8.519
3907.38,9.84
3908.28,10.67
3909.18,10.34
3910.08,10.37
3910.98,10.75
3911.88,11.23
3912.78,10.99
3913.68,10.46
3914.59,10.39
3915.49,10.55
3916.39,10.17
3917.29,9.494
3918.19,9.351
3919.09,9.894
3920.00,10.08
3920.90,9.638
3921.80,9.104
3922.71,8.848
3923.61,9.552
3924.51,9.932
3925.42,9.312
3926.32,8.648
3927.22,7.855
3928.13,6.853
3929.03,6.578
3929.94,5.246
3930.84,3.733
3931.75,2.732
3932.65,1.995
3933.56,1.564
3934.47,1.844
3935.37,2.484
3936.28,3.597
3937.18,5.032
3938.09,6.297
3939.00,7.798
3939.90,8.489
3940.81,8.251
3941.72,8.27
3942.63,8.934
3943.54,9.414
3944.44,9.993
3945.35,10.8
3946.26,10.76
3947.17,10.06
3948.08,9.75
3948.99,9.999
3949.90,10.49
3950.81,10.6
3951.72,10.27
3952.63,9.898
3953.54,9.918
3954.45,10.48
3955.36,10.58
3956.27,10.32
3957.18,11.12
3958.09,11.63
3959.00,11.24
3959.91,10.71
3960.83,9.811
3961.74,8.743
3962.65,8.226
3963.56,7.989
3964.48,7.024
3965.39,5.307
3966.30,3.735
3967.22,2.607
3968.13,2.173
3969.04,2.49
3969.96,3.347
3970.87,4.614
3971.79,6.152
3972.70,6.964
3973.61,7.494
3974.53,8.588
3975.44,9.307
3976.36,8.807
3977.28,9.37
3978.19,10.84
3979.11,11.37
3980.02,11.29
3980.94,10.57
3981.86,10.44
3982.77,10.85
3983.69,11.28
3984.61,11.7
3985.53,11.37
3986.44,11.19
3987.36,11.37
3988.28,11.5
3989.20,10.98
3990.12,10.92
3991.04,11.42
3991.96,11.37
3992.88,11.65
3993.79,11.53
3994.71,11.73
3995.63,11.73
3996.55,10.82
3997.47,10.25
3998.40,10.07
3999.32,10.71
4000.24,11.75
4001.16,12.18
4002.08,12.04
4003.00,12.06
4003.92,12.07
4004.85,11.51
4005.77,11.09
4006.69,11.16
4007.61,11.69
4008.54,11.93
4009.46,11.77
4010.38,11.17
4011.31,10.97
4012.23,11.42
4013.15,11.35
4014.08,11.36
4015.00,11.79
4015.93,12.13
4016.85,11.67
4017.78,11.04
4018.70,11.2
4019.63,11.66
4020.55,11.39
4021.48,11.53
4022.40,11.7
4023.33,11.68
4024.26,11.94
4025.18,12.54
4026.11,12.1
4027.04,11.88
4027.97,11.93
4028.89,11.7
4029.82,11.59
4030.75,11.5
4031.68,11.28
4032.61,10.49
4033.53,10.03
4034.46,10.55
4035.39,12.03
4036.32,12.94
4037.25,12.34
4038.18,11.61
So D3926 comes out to 4.35 AA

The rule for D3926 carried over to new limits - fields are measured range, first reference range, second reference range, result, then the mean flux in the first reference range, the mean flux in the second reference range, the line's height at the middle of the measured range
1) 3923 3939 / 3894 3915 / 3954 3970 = 6.1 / 9.96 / 7.75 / 8.94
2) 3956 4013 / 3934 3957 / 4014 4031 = 2.4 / 8.6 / 11.7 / 10.2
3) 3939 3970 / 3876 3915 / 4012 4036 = 5.3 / 9.65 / 11.5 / 10.5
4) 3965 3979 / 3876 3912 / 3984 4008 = 6.0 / 9.56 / 11.4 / 11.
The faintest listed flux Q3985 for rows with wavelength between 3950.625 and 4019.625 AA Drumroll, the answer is 2.173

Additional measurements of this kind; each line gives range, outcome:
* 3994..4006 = 10.07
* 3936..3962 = 3.597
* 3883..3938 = 1.564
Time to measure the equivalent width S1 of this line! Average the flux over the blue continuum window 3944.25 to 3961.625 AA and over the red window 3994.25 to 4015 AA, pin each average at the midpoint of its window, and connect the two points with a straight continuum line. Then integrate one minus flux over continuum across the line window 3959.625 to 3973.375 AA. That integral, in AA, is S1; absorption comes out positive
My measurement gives 6.1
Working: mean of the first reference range 10.4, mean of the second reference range 11.4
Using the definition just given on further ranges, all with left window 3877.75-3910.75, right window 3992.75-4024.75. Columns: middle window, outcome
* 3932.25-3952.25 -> 5.3 AA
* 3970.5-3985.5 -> 2.1 AA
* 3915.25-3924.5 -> 0.3 AA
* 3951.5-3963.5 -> 0.5 AA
